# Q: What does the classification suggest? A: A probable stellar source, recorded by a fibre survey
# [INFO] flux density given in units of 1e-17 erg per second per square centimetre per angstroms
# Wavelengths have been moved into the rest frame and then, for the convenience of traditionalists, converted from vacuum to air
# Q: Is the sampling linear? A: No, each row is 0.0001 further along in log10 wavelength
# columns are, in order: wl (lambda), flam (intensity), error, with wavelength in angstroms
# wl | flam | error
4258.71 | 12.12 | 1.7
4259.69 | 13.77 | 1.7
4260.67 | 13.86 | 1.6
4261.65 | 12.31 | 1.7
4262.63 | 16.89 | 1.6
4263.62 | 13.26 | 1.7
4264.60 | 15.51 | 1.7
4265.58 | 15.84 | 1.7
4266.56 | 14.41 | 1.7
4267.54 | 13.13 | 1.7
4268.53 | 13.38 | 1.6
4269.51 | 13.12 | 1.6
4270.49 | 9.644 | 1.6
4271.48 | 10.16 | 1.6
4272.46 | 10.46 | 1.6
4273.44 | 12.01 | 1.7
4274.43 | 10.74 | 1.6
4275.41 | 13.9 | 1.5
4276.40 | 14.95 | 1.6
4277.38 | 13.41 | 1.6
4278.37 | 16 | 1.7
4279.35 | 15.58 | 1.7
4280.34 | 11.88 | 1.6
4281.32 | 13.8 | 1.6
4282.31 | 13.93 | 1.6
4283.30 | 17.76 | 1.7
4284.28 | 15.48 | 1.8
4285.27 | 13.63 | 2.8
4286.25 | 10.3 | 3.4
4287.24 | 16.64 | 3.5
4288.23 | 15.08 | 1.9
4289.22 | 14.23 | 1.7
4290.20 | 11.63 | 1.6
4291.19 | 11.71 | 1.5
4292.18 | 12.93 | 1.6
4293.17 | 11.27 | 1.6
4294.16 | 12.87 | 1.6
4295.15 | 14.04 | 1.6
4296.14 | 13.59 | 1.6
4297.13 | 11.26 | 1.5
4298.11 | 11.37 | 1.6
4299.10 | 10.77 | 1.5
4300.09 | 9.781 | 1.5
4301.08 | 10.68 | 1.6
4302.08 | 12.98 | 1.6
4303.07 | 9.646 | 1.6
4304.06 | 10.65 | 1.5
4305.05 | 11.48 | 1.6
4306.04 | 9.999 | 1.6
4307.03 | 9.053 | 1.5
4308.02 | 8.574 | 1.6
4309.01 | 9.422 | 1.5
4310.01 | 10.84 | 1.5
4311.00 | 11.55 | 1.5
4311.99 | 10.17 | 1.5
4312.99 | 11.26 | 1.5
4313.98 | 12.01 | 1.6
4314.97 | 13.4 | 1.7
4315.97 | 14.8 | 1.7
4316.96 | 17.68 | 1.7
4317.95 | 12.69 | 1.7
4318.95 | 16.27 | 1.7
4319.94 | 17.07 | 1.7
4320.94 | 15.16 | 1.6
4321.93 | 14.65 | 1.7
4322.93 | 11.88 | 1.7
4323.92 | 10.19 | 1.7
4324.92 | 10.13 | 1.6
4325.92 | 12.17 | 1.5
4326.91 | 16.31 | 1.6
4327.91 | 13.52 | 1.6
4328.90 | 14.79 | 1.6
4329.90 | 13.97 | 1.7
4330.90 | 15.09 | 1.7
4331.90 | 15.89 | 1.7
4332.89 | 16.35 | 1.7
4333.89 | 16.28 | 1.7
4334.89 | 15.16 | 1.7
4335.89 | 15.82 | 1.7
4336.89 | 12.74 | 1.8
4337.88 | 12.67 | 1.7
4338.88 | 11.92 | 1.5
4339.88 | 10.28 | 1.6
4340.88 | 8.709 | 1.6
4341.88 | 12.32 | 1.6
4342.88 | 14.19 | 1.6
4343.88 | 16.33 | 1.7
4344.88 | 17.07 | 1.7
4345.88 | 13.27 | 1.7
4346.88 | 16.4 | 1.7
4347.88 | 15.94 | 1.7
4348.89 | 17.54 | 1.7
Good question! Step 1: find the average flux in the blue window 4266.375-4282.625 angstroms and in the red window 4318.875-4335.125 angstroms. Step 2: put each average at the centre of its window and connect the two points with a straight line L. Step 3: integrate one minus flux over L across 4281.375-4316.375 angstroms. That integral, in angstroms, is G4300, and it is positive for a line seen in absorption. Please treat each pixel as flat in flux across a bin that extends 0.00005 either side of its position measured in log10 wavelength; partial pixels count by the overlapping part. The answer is 3.64 angstroms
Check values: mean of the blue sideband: 12.9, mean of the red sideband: 14.3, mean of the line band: 12.1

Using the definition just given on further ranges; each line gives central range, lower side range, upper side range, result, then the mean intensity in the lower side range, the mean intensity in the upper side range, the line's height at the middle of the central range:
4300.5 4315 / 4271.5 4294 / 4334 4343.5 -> 2.73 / 13.4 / 12.8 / 13.2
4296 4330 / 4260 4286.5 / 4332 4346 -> 3.73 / 13.6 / 13.9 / 13.8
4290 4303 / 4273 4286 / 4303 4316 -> 0.39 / 14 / 10.8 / 12.2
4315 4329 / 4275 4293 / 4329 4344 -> -0.19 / 14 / 13.8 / 13.9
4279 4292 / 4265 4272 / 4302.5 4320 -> -1.51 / 12.8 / 11.9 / 12.5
